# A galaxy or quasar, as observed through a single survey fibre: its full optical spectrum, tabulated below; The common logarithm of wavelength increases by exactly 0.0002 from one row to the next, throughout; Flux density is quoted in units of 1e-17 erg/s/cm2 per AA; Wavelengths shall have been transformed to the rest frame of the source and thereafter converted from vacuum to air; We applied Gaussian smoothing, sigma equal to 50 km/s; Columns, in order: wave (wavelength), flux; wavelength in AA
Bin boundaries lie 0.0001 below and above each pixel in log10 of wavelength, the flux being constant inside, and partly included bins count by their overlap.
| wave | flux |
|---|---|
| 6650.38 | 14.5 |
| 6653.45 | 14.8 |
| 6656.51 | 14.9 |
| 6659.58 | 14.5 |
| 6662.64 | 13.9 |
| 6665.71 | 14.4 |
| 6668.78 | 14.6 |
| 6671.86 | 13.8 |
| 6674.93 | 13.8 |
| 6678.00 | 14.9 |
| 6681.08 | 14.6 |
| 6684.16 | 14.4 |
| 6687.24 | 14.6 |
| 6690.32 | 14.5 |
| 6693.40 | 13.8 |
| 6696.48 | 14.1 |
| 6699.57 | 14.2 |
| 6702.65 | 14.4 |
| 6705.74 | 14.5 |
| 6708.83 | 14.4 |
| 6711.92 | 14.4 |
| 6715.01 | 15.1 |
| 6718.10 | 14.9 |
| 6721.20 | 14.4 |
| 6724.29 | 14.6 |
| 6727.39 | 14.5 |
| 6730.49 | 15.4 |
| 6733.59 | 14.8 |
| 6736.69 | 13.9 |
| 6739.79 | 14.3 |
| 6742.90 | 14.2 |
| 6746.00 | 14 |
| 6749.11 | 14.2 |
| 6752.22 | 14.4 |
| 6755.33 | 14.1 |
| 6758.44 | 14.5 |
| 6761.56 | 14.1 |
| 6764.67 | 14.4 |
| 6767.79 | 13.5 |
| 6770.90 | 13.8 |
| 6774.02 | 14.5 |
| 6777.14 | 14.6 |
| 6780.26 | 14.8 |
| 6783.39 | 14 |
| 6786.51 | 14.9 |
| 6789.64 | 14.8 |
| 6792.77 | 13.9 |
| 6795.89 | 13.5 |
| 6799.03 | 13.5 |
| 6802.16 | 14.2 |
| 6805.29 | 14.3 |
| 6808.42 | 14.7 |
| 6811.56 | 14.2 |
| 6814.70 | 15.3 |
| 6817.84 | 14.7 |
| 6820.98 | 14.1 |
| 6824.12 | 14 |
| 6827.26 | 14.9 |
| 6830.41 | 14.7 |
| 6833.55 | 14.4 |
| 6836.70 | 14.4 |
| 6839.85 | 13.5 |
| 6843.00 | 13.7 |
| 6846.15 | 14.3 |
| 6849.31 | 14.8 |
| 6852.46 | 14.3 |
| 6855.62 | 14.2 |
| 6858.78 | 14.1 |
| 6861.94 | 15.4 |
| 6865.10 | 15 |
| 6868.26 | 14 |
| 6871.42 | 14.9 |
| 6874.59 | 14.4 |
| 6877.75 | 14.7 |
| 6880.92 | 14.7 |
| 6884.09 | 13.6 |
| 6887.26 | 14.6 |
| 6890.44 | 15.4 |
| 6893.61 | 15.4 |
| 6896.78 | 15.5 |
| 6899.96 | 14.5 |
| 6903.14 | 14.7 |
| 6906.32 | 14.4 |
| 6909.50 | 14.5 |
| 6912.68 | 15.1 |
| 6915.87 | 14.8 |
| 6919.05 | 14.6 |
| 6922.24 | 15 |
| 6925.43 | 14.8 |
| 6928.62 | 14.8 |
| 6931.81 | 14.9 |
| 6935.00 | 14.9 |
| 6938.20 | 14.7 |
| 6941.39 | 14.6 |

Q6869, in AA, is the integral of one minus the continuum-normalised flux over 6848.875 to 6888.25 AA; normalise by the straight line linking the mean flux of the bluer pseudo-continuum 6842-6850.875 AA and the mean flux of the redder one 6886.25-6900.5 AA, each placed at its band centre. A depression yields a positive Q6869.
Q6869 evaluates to 0.5 AA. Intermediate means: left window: 14.3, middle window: 14.5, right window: 15.1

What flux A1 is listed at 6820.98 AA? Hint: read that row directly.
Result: 14.1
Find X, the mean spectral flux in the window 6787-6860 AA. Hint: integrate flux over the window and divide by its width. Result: 14.3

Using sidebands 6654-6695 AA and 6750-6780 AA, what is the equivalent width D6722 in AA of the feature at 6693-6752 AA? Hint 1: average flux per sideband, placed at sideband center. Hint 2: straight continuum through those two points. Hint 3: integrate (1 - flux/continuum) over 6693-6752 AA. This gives -0.56 AA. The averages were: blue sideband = 14.4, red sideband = 14.2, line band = 14.4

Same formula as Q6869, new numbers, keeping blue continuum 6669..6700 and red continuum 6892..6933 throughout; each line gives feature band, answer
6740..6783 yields 0.71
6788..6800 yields 0.50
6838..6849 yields 0.54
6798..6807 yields 0.33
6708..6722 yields -0.30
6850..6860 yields 0.30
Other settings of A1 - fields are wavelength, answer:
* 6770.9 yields 13.8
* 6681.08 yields 14.6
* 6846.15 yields 14.3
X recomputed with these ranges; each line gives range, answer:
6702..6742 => 14.6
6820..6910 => 14.5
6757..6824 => 14.3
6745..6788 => 14.3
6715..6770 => 14.4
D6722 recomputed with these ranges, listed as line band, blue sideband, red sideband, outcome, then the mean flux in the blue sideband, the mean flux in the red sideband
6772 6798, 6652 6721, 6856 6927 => 0.4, 14.4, 14.7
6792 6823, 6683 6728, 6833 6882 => 0.4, 14.5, 14.4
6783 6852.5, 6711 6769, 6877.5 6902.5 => 1.4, 14.4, 14.8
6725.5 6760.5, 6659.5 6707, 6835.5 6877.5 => -0.1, 14.3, 14.4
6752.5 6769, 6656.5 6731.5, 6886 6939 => 0.5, 14.4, 14.9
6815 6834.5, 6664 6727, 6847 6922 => 0.1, 14.4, 14.7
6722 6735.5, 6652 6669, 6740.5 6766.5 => -0.4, 14.5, 14.2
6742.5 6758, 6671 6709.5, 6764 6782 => 0.1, 14.3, 14.3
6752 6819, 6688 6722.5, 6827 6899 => 0.9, 14.4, 14.6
